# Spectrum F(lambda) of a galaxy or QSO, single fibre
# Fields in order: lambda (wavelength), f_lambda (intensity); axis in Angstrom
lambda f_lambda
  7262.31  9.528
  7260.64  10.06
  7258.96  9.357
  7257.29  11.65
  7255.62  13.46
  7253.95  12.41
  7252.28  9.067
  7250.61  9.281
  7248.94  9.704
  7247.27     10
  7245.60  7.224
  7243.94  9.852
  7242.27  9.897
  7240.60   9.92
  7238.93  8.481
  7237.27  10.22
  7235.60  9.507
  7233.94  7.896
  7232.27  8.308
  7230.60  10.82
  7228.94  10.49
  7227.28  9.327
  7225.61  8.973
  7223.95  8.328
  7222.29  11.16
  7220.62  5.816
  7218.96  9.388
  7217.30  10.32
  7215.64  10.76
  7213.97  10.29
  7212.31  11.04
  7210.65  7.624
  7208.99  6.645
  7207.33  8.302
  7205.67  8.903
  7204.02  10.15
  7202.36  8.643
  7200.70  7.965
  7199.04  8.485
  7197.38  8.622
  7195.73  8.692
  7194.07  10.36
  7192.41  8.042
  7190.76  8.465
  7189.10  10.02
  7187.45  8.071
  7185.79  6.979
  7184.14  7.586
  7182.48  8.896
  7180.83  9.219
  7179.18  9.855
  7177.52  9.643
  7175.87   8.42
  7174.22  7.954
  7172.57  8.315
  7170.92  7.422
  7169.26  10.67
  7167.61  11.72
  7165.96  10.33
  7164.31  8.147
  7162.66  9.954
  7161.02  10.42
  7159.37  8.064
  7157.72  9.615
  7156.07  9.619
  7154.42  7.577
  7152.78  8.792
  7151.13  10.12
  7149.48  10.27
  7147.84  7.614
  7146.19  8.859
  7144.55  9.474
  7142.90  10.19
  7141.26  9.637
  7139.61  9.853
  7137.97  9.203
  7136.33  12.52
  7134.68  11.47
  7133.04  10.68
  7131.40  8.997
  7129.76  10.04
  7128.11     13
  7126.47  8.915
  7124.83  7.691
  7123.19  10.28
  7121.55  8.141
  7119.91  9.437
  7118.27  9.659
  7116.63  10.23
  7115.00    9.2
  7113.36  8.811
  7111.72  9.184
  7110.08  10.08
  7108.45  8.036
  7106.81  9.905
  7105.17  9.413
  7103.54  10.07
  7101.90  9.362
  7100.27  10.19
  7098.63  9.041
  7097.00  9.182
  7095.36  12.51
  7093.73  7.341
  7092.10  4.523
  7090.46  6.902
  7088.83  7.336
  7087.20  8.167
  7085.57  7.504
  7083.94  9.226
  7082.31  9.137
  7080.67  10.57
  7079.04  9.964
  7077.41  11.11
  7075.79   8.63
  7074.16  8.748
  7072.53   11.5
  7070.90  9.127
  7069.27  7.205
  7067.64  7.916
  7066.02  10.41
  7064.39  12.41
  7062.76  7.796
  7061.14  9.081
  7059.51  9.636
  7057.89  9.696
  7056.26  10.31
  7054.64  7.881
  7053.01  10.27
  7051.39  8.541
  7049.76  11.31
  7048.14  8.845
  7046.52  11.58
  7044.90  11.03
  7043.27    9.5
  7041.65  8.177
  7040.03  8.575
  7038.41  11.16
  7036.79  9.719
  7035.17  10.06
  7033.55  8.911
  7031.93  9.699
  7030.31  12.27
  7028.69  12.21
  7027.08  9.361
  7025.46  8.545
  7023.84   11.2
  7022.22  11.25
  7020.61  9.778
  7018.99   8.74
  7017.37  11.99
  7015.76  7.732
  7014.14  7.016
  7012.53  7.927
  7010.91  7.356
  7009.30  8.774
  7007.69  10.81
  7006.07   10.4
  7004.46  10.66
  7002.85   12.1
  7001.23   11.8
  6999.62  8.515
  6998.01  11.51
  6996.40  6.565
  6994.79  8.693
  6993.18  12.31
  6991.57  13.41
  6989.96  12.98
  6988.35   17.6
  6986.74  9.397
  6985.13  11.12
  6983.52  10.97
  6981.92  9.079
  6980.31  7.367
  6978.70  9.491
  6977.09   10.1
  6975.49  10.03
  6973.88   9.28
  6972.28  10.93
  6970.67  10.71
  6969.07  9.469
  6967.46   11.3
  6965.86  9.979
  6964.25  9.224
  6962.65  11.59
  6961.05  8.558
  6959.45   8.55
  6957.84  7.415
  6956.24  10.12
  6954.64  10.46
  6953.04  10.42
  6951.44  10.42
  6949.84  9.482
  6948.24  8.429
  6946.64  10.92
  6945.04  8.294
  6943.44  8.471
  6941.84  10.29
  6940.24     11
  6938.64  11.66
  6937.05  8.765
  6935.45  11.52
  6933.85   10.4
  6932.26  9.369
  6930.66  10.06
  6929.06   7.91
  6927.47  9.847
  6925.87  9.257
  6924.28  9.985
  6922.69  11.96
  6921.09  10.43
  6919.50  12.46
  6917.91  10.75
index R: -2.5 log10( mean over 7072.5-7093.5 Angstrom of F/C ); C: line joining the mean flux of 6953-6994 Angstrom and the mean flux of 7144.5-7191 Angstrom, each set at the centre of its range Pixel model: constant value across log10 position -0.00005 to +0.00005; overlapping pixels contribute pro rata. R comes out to 0.13 mag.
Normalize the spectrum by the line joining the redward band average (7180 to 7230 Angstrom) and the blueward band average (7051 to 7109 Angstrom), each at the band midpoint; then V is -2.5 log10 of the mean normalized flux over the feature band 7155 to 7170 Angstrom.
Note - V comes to -0.09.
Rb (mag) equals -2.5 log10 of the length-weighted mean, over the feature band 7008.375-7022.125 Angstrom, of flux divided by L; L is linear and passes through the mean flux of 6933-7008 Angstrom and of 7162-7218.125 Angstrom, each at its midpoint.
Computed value 0.14 mag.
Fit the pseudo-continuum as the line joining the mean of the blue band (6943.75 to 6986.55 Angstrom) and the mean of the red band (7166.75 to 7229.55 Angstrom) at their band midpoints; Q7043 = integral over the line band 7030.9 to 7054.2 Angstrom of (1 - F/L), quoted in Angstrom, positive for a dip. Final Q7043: -0.8 Angstrom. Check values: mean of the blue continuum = 9.74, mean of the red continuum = 8.98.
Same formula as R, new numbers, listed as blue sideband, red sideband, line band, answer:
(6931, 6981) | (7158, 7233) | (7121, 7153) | -0.07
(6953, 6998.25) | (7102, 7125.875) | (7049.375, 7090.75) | 0.04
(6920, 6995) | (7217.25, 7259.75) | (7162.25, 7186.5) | 0.09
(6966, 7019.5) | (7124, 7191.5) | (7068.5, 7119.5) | 0.07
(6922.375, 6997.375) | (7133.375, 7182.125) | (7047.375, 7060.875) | 0.03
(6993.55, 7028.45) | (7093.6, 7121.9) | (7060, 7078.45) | 0.01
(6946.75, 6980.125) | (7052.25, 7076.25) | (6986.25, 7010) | -0.15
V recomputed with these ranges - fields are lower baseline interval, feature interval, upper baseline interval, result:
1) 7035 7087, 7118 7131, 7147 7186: -0.04 mag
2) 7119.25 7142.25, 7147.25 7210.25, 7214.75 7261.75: 0.11 mag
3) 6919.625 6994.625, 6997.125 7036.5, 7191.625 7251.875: 0.01 mag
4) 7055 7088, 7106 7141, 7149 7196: -0.06 mag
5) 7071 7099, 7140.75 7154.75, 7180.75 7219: -0.04 mag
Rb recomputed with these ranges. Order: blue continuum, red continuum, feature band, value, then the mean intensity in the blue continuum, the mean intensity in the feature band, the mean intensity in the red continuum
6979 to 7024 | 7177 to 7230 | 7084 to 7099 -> 0.19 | 10.2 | 8.09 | 8.98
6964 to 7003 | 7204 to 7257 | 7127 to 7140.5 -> -0.08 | 10.5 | 10.7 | 9.5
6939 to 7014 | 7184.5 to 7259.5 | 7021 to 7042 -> -0.02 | 10.1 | 10.1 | 9.3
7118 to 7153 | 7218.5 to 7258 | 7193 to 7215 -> 0.09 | 9.78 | 8.91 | 9.63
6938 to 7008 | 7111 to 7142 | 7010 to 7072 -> 0.05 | 10.3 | 9.59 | 9.84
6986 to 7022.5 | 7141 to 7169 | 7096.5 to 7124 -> 0.03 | 10.3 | 9.43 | 9.46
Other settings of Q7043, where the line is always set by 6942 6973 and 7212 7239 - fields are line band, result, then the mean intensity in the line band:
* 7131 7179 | 0.2 Angstrom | 9.51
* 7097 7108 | 0.0 Angstrom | 9.57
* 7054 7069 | 0.4 Angstrom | 9.4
